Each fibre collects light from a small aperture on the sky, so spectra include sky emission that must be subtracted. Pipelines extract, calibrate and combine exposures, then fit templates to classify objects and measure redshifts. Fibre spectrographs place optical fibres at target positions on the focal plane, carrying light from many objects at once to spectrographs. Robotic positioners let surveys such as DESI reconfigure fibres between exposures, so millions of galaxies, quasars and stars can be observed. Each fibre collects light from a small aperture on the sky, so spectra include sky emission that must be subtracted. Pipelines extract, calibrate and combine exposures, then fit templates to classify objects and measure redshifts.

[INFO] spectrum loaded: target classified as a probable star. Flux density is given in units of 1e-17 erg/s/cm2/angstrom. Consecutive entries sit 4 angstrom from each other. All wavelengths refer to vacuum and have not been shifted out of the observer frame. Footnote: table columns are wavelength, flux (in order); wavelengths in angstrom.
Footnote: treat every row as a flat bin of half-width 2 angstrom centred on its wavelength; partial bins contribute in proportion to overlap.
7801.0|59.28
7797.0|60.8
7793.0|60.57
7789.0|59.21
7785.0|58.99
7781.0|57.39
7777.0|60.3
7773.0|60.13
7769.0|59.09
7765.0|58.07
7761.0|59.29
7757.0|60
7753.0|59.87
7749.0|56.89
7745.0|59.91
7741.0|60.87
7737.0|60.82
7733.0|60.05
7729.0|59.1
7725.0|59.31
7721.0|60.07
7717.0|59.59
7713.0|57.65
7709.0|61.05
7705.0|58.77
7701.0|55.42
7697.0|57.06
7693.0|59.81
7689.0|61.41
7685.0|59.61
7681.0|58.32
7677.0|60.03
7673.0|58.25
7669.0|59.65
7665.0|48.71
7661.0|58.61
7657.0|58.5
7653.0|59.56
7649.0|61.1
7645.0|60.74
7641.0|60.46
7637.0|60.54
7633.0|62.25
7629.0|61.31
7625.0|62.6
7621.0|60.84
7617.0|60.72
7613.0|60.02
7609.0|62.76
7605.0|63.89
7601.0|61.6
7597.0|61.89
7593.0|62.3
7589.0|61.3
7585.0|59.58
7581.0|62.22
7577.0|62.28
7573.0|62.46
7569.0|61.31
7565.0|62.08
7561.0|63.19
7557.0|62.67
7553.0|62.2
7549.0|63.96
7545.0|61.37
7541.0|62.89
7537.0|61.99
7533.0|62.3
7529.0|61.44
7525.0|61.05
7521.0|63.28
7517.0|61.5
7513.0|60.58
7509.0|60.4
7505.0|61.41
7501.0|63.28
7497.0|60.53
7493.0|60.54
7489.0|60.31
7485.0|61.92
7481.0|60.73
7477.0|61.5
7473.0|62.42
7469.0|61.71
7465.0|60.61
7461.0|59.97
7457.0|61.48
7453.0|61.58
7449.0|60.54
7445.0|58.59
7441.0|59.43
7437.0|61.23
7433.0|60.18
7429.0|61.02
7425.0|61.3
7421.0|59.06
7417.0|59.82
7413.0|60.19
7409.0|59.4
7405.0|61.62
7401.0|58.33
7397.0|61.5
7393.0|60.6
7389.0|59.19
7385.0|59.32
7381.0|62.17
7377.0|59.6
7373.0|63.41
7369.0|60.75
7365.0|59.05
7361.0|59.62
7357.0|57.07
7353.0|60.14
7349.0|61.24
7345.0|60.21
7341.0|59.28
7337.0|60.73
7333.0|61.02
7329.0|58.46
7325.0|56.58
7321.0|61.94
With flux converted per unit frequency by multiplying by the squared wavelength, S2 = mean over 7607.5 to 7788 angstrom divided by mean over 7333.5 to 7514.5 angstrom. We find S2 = 1.06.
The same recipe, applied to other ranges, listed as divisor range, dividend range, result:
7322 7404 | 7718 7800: 1.10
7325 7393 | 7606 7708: 1.07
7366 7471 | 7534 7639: 1.07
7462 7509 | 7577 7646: 1.04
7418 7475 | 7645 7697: 1.03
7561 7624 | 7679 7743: 0.99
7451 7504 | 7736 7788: 1.04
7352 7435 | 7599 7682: 1.07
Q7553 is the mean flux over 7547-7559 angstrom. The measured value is 62.9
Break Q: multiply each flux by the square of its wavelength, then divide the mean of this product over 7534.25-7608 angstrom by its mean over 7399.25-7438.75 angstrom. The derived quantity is 1.08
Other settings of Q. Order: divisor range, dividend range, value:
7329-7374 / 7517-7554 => 1.09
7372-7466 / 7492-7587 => 1.06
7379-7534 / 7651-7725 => 1.02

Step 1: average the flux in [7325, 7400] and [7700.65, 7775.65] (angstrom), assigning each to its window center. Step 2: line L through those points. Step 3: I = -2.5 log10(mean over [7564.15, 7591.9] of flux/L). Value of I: -0.03 mag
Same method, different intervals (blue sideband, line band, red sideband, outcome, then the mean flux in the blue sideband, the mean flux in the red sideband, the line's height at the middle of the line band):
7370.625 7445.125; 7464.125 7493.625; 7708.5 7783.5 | -0.020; 60.4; 59.4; 60.2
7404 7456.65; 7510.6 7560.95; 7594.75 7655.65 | -0.022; 60.3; 61.3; 60.9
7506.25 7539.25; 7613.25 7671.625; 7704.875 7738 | 0.013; 61.6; 59.6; 60.4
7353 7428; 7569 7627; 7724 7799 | -0.035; 60.1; 59.5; 59.8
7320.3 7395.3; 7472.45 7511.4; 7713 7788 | -0.026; 60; 59.4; 59.8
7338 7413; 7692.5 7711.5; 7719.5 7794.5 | 0.023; 60.1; 59.5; 59.6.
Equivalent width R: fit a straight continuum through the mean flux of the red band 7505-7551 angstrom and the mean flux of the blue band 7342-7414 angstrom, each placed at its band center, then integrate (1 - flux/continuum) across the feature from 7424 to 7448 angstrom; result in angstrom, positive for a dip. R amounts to 0.2 angstrom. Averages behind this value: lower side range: 60.2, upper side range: 61.9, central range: 60.3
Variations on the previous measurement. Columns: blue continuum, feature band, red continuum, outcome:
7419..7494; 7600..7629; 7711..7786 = -0.9 angstrom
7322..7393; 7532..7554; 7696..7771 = -1.1 angstrom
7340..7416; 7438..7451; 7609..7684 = 0.1 angstrom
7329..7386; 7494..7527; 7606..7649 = -0.4 angstrom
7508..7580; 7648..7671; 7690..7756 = 1.0 angstrom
